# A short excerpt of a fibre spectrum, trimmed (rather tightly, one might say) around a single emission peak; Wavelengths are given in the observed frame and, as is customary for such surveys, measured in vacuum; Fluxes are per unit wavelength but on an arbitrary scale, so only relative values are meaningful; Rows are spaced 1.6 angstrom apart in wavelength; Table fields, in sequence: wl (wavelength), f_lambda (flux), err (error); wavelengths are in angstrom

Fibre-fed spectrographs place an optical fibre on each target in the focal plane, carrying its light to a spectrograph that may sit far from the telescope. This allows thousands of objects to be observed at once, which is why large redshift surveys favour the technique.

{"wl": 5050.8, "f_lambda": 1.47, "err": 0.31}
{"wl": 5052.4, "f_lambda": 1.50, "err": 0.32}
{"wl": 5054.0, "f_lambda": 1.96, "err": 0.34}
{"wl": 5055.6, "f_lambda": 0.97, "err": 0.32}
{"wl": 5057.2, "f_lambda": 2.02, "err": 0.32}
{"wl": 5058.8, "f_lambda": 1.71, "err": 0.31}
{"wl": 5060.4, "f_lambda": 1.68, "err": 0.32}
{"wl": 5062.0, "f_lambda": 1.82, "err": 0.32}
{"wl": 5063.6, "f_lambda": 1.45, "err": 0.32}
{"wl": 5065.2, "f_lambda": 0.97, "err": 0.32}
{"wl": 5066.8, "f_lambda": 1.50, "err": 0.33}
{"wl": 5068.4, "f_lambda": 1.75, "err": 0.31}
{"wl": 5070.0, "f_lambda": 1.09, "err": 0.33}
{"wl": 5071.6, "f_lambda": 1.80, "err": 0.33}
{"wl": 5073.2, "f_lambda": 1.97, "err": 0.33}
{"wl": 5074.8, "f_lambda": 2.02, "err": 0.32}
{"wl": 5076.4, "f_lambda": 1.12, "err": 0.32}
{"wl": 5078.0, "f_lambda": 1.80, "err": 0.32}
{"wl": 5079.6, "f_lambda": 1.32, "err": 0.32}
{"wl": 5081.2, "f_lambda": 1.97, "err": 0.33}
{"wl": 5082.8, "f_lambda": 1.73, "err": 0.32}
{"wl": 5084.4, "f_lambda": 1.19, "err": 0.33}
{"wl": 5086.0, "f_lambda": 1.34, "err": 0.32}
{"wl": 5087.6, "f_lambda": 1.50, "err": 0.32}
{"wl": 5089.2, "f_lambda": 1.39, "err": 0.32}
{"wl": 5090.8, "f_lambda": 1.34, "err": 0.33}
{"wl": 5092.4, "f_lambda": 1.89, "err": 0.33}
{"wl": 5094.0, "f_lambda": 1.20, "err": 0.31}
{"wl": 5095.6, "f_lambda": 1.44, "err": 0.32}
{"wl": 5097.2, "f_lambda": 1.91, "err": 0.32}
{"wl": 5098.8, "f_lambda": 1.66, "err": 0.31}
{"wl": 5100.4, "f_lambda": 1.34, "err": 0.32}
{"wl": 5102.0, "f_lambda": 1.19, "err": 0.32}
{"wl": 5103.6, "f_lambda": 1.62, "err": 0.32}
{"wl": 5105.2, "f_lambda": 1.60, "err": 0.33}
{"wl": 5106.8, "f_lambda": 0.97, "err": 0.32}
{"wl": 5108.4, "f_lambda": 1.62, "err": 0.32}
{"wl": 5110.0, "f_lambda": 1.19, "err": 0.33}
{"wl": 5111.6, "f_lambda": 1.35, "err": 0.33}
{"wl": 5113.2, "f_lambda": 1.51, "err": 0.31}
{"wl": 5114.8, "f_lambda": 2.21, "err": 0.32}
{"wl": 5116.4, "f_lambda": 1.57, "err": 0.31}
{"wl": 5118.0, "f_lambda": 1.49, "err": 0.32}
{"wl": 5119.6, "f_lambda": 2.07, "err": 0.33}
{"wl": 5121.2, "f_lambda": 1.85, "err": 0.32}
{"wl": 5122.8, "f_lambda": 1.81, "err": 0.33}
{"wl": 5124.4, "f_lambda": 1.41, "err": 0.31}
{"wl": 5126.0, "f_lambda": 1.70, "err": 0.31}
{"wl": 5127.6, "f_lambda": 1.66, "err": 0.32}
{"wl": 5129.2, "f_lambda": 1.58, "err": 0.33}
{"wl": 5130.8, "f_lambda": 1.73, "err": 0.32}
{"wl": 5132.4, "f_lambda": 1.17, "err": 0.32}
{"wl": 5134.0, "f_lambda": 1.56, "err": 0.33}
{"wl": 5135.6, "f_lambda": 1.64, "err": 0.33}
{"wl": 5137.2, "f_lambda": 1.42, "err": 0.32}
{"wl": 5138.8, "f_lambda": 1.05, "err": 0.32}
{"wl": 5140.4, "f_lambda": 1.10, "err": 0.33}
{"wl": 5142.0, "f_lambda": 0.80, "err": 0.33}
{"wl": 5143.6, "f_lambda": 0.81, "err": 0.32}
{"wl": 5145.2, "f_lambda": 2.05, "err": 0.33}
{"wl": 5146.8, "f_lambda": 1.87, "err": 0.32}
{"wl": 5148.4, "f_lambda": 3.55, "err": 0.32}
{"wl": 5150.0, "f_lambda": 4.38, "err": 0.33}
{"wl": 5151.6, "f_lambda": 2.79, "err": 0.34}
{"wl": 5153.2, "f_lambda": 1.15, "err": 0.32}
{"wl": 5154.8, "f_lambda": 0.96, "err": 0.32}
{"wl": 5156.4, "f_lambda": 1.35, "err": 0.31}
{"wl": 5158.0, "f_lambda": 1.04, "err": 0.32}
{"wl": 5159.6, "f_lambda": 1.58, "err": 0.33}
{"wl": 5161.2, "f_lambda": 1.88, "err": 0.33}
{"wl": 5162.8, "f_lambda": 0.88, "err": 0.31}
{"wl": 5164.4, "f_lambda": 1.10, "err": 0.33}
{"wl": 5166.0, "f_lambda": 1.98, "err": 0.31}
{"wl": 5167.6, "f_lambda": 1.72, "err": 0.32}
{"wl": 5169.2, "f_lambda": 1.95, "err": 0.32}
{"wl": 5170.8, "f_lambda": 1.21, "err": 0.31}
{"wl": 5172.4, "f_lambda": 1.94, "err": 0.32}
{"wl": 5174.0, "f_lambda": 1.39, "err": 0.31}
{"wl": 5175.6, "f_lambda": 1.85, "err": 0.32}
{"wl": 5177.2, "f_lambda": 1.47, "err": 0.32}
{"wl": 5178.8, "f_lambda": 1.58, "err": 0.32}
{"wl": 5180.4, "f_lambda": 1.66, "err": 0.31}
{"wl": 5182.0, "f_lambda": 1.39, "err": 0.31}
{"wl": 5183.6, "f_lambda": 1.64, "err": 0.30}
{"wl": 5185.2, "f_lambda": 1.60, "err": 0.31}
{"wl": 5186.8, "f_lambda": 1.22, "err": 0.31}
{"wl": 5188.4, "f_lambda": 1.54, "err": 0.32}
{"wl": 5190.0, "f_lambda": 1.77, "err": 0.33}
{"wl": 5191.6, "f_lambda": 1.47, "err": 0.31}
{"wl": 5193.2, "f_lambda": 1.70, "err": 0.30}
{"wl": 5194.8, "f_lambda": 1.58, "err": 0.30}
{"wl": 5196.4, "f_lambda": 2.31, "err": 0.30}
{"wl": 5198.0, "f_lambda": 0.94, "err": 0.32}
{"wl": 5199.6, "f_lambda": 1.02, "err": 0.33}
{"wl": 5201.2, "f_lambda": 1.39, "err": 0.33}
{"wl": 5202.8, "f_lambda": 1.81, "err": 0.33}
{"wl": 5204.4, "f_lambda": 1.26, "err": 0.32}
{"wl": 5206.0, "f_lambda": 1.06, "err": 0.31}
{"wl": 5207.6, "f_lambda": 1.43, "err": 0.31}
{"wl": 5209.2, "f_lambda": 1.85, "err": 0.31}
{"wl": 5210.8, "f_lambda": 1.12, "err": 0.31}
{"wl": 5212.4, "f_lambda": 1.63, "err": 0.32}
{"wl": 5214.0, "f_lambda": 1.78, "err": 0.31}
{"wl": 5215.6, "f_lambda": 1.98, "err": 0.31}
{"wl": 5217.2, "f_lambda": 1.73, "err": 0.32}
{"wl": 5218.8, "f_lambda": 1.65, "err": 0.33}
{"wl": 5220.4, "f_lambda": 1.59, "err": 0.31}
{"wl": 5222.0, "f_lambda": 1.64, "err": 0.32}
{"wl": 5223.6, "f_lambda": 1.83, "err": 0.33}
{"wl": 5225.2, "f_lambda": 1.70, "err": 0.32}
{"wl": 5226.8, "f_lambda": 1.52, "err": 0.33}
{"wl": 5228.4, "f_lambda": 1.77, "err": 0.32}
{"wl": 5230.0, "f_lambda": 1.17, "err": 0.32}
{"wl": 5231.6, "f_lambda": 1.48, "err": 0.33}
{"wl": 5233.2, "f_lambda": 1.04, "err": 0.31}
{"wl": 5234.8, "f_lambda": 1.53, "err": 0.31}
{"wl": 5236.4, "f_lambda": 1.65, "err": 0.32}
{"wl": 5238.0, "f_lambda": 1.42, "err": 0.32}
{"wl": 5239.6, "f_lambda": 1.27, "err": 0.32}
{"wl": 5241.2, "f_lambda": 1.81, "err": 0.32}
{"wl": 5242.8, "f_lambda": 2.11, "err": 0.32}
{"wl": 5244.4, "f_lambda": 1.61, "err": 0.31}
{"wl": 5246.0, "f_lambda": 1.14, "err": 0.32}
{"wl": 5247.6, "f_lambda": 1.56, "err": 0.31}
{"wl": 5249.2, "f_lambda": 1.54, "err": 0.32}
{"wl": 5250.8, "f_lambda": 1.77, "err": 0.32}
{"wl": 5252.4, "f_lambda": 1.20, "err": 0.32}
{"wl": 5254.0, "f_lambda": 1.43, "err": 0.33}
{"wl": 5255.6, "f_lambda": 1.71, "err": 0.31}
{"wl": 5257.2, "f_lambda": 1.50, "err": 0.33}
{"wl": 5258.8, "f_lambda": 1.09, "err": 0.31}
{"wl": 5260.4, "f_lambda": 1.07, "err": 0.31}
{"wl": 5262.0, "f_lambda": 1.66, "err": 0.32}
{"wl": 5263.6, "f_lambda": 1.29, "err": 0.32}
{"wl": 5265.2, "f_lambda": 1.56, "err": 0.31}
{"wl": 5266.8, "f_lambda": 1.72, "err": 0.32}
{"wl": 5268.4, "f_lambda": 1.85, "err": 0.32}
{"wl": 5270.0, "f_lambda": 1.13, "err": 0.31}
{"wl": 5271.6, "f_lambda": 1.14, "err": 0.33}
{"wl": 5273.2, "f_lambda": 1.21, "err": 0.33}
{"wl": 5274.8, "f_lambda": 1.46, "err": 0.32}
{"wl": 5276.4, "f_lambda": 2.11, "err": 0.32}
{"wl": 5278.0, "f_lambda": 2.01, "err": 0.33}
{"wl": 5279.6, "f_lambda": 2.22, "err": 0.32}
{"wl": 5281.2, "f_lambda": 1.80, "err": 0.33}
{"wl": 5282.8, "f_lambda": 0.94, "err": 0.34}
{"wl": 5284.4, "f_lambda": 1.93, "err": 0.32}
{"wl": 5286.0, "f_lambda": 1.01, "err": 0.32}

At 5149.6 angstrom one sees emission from H-gamma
